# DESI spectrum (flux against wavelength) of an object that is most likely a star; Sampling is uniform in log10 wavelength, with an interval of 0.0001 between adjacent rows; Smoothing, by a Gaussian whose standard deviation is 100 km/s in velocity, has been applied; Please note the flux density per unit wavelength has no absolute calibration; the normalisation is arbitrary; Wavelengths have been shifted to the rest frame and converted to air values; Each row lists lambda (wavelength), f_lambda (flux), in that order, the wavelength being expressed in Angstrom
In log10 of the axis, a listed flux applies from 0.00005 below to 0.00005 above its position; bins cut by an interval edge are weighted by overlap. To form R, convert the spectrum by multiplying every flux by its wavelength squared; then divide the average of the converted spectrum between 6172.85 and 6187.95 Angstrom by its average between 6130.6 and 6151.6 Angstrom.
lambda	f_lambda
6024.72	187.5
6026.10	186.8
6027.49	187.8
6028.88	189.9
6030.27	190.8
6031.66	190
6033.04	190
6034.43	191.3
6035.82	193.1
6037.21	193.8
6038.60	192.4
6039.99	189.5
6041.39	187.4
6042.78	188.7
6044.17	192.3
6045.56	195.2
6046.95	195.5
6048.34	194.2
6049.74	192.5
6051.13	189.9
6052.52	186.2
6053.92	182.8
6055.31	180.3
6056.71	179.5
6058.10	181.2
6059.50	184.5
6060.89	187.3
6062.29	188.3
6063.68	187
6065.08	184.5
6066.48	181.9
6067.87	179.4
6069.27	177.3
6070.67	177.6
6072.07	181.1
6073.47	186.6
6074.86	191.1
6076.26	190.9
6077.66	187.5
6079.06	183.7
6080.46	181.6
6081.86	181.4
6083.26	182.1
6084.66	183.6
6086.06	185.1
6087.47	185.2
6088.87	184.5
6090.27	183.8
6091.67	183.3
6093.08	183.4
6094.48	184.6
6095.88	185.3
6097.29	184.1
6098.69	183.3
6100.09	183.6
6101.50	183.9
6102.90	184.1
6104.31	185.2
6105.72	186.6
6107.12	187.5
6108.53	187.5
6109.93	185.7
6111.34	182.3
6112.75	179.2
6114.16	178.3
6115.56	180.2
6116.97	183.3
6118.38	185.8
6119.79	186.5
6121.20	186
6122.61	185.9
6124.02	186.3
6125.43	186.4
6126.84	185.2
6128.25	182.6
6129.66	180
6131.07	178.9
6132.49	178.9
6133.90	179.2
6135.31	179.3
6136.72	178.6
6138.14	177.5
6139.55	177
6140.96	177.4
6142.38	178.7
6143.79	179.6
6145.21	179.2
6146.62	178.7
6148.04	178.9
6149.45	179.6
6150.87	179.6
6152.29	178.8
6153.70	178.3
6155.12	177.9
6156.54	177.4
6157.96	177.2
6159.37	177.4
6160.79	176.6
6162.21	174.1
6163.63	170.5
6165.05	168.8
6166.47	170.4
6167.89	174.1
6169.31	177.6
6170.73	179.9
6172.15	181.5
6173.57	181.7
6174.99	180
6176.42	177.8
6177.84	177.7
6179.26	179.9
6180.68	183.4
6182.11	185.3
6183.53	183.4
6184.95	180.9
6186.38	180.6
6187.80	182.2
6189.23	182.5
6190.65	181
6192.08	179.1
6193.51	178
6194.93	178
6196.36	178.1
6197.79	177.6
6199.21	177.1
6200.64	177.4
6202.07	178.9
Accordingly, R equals 1.0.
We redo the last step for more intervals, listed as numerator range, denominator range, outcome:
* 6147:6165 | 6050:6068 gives 0.99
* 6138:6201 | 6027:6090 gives 0.99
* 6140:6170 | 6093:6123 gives 0.97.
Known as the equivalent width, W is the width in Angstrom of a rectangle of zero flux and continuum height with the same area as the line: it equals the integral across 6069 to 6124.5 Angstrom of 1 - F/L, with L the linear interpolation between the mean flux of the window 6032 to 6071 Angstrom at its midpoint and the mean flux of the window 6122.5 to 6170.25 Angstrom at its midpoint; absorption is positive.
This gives -0.34 Angstrom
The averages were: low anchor 187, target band 184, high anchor 178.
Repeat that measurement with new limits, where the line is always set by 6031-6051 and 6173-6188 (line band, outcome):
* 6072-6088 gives 0.3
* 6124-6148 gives 0.6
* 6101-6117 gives 0.3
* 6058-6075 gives 0.6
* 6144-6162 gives 0.5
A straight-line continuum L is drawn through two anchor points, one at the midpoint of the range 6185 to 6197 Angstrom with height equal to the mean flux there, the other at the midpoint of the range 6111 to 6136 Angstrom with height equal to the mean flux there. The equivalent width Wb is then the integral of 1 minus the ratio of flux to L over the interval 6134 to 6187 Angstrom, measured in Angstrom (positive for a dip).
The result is 0.8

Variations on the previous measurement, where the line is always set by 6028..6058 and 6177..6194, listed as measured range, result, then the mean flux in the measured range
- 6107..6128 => 0.1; 184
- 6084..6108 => 0.2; 185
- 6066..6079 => 0.3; 184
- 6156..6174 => 0.6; 176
